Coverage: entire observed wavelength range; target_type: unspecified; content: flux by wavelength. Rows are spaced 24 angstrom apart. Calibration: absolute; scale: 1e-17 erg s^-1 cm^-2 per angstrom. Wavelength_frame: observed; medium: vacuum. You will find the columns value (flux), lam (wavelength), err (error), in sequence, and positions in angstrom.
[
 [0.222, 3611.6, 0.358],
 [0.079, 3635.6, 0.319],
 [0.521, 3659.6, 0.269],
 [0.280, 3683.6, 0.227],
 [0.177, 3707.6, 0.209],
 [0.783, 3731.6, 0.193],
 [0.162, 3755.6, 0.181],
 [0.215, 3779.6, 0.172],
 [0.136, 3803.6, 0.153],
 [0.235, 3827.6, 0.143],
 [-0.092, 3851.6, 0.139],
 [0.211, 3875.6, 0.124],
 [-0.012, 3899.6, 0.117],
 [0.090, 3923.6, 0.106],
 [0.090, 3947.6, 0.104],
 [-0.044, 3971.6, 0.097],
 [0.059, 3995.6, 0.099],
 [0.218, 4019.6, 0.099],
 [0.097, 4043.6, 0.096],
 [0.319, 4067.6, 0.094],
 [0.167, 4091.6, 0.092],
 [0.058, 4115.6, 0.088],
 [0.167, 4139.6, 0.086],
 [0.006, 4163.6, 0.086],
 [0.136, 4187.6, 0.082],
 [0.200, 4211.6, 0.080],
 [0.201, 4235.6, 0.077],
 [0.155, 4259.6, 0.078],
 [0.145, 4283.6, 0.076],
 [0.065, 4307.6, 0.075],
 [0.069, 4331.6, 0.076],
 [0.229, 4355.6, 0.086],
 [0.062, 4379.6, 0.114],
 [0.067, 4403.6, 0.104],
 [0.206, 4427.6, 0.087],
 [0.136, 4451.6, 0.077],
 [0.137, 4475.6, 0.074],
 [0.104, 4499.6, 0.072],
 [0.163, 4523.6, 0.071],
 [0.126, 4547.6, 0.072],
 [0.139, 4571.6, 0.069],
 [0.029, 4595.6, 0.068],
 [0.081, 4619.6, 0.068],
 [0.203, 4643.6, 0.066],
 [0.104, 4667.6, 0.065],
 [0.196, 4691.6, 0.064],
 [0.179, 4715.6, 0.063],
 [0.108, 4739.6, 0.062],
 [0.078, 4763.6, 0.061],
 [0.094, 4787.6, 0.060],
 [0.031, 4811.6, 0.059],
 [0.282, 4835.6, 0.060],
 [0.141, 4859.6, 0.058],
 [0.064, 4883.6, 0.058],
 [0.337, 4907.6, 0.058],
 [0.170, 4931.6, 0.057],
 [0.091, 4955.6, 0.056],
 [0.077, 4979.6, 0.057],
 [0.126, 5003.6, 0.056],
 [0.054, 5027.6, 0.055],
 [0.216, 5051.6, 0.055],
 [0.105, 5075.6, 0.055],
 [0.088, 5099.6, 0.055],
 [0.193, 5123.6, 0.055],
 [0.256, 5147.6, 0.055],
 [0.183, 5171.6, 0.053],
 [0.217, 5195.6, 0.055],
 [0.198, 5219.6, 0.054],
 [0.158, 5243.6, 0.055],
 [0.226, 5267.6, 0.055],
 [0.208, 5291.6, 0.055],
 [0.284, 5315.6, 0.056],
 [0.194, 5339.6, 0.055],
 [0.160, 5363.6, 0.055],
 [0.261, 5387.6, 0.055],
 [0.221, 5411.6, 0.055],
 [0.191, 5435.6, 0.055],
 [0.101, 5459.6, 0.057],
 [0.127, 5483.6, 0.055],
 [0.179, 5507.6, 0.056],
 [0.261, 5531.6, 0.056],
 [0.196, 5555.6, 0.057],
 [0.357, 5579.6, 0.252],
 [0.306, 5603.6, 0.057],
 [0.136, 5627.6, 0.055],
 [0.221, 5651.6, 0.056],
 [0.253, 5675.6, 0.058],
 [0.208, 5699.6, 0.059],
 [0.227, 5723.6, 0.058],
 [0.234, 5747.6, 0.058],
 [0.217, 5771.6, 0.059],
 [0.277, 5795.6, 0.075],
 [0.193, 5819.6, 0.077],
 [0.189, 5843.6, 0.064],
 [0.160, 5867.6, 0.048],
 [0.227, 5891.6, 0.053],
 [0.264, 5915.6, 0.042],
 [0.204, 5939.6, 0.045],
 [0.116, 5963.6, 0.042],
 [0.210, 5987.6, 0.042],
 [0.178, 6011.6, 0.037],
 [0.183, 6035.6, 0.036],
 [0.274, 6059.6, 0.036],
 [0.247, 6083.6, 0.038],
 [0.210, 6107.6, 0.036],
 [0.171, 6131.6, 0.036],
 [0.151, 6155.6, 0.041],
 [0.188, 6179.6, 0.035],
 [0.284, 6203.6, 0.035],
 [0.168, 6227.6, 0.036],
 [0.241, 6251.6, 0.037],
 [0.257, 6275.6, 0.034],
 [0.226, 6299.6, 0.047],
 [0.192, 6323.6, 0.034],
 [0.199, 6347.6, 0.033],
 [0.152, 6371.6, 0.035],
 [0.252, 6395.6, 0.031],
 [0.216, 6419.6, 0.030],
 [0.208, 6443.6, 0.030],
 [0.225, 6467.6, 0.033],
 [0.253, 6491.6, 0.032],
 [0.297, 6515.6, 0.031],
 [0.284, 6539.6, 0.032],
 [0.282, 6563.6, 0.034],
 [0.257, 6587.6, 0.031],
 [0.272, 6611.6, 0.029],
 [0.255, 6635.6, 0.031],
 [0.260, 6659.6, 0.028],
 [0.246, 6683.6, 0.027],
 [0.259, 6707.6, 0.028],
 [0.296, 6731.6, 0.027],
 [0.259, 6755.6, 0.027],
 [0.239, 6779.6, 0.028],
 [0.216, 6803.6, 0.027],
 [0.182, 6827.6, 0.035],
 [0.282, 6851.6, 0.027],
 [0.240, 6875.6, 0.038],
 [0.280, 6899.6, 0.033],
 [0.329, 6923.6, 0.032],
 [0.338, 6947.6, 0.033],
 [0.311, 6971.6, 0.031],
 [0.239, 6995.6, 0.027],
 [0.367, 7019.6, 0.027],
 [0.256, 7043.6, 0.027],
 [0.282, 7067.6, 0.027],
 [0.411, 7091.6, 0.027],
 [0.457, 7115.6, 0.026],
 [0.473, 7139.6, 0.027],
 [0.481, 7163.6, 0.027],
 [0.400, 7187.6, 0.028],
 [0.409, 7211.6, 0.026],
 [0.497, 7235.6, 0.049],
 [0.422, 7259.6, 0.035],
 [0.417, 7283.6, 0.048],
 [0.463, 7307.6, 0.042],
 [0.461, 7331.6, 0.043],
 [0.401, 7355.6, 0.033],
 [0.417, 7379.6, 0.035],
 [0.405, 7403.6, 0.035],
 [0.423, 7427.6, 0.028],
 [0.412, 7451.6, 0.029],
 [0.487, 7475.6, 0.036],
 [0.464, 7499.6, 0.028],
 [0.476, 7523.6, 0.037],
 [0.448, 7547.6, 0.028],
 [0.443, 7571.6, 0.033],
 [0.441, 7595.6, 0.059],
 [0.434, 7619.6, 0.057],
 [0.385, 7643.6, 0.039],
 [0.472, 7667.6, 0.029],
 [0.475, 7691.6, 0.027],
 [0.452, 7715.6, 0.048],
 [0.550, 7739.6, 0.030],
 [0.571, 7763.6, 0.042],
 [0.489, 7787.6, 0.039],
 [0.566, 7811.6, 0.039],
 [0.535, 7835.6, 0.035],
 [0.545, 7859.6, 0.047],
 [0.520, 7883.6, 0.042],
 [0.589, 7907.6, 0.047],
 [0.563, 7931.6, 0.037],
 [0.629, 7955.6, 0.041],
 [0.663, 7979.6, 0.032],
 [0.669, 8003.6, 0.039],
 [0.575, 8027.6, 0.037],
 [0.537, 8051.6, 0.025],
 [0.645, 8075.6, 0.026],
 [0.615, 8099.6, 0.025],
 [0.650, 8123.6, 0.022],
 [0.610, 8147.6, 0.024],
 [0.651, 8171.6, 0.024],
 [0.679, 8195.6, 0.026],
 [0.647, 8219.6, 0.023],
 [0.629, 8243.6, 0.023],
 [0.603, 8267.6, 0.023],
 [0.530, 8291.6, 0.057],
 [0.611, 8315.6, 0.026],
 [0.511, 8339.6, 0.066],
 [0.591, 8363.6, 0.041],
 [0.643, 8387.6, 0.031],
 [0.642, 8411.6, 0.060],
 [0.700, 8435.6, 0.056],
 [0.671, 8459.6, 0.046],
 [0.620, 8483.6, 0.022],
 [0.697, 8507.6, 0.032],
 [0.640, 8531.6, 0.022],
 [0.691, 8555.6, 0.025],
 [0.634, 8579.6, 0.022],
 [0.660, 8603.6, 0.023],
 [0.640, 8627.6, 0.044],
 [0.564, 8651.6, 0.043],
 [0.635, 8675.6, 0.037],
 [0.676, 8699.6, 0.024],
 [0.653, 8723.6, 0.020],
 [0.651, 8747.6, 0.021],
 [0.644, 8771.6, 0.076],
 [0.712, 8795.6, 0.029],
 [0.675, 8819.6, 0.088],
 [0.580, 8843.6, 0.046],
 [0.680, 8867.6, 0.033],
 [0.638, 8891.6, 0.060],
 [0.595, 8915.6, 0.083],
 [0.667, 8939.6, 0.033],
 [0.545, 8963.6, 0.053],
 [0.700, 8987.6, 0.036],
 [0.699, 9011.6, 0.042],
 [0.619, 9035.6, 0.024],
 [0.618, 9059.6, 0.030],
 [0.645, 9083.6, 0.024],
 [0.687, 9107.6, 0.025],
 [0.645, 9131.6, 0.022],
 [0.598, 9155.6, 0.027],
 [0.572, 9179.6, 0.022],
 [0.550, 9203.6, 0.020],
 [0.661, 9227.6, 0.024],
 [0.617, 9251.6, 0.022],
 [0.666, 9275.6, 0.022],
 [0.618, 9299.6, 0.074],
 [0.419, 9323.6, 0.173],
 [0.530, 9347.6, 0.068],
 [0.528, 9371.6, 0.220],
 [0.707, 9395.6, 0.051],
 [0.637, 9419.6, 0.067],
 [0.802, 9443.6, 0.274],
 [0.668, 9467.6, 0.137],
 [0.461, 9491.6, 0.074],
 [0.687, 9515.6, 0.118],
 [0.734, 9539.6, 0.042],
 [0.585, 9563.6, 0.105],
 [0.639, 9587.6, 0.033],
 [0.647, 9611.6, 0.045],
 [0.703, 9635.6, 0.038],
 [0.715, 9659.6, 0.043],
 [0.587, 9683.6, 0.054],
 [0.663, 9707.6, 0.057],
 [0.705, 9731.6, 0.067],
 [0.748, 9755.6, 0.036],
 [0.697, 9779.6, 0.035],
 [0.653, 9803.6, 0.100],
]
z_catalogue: 0.78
